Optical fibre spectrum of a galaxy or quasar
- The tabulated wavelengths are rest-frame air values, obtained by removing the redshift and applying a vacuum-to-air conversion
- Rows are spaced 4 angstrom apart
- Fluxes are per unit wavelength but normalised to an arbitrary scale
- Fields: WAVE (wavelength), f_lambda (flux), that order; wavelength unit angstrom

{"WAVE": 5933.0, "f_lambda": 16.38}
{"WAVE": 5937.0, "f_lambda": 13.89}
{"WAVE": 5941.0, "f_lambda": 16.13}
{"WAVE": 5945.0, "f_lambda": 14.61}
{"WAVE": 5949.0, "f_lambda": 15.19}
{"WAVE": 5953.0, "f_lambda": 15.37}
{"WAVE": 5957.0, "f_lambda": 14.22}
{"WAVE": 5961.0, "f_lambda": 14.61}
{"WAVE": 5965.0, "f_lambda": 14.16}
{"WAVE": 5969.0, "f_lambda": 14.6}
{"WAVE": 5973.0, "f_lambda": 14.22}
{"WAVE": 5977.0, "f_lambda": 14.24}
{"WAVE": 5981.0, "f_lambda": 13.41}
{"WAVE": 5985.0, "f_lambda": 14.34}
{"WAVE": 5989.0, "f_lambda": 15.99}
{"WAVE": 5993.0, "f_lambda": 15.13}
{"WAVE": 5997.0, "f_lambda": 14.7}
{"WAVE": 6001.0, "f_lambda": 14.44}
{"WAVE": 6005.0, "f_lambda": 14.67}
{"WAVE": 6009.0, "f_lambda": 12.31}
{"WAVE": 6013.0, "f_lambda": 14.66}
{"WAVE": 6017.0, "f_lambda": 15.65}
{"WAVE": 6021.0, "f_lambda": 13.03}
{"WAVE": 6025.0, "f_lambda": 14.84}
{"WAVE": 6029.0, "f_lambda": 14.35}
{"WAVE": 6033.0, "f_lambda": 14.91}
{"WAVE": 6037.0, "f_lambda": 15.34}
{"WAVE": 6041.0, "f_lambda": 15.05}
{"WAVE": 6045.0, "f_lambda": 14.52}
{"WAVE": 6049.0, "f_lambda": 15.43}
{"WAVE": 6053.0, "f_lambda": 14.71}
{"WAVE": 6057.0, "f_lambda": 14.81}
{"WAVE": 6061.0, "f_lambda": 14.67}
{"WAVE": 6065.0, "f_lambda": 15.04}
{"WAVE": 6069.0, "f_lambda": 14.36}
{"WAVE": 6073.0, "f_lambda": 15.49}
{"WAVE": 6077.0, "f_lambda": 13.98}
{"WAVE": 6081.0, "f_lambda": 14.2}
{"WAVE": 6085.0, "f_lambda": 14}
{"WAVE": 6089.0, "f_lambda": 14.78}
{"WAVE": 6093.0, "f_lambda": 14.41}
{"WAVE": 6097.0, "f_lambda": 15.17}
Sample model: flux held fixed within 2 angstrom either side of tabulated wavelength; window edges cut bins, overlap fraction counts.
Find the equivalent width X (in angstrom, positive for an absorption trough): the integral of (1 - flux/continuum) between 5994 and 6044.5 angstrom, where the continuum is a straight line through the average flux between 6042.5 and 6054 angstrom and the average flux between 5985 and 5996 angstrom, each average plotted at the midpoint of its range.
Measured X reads 1.9 angstrom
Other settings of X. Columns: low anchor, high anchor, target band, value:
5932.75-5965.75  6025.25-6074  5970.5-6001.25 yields 0.7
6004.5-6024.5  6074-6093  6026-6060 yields -1.7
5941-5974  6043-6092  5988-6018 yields 0.2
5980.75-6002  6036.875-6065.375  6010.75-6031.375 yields 0.5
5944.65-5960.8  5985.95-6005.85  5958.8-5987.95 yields 1.2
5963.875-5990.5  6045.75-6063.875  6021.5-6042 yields 0.0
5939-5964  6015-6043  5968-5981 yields 0.6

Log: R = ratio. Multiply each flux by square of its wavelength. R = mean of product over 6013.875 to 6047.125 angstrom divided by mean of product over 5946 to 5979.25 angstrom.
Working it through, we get 1.0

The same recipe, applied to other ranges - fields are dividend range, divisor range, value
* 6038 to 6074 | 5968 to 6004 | 1.05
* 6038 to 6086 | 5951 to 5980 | 1.05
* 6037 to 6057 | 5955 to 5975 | 1.07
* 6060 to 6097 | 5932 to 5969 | 1.02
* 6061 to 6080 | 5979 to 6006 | 1.03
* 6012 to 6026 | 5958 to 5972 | 1.02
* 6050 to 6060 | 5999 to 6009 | 1.07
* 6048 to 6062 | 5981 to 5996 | 1.02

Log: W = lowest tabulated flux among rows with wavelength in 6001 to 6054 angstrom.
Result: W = 12.31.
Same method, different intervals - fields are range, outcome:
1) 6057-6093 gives 13.98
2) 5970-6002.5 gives 13.41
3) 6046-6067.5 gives 14.67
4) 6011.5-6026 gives 13.03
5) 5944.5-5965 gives 14.16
